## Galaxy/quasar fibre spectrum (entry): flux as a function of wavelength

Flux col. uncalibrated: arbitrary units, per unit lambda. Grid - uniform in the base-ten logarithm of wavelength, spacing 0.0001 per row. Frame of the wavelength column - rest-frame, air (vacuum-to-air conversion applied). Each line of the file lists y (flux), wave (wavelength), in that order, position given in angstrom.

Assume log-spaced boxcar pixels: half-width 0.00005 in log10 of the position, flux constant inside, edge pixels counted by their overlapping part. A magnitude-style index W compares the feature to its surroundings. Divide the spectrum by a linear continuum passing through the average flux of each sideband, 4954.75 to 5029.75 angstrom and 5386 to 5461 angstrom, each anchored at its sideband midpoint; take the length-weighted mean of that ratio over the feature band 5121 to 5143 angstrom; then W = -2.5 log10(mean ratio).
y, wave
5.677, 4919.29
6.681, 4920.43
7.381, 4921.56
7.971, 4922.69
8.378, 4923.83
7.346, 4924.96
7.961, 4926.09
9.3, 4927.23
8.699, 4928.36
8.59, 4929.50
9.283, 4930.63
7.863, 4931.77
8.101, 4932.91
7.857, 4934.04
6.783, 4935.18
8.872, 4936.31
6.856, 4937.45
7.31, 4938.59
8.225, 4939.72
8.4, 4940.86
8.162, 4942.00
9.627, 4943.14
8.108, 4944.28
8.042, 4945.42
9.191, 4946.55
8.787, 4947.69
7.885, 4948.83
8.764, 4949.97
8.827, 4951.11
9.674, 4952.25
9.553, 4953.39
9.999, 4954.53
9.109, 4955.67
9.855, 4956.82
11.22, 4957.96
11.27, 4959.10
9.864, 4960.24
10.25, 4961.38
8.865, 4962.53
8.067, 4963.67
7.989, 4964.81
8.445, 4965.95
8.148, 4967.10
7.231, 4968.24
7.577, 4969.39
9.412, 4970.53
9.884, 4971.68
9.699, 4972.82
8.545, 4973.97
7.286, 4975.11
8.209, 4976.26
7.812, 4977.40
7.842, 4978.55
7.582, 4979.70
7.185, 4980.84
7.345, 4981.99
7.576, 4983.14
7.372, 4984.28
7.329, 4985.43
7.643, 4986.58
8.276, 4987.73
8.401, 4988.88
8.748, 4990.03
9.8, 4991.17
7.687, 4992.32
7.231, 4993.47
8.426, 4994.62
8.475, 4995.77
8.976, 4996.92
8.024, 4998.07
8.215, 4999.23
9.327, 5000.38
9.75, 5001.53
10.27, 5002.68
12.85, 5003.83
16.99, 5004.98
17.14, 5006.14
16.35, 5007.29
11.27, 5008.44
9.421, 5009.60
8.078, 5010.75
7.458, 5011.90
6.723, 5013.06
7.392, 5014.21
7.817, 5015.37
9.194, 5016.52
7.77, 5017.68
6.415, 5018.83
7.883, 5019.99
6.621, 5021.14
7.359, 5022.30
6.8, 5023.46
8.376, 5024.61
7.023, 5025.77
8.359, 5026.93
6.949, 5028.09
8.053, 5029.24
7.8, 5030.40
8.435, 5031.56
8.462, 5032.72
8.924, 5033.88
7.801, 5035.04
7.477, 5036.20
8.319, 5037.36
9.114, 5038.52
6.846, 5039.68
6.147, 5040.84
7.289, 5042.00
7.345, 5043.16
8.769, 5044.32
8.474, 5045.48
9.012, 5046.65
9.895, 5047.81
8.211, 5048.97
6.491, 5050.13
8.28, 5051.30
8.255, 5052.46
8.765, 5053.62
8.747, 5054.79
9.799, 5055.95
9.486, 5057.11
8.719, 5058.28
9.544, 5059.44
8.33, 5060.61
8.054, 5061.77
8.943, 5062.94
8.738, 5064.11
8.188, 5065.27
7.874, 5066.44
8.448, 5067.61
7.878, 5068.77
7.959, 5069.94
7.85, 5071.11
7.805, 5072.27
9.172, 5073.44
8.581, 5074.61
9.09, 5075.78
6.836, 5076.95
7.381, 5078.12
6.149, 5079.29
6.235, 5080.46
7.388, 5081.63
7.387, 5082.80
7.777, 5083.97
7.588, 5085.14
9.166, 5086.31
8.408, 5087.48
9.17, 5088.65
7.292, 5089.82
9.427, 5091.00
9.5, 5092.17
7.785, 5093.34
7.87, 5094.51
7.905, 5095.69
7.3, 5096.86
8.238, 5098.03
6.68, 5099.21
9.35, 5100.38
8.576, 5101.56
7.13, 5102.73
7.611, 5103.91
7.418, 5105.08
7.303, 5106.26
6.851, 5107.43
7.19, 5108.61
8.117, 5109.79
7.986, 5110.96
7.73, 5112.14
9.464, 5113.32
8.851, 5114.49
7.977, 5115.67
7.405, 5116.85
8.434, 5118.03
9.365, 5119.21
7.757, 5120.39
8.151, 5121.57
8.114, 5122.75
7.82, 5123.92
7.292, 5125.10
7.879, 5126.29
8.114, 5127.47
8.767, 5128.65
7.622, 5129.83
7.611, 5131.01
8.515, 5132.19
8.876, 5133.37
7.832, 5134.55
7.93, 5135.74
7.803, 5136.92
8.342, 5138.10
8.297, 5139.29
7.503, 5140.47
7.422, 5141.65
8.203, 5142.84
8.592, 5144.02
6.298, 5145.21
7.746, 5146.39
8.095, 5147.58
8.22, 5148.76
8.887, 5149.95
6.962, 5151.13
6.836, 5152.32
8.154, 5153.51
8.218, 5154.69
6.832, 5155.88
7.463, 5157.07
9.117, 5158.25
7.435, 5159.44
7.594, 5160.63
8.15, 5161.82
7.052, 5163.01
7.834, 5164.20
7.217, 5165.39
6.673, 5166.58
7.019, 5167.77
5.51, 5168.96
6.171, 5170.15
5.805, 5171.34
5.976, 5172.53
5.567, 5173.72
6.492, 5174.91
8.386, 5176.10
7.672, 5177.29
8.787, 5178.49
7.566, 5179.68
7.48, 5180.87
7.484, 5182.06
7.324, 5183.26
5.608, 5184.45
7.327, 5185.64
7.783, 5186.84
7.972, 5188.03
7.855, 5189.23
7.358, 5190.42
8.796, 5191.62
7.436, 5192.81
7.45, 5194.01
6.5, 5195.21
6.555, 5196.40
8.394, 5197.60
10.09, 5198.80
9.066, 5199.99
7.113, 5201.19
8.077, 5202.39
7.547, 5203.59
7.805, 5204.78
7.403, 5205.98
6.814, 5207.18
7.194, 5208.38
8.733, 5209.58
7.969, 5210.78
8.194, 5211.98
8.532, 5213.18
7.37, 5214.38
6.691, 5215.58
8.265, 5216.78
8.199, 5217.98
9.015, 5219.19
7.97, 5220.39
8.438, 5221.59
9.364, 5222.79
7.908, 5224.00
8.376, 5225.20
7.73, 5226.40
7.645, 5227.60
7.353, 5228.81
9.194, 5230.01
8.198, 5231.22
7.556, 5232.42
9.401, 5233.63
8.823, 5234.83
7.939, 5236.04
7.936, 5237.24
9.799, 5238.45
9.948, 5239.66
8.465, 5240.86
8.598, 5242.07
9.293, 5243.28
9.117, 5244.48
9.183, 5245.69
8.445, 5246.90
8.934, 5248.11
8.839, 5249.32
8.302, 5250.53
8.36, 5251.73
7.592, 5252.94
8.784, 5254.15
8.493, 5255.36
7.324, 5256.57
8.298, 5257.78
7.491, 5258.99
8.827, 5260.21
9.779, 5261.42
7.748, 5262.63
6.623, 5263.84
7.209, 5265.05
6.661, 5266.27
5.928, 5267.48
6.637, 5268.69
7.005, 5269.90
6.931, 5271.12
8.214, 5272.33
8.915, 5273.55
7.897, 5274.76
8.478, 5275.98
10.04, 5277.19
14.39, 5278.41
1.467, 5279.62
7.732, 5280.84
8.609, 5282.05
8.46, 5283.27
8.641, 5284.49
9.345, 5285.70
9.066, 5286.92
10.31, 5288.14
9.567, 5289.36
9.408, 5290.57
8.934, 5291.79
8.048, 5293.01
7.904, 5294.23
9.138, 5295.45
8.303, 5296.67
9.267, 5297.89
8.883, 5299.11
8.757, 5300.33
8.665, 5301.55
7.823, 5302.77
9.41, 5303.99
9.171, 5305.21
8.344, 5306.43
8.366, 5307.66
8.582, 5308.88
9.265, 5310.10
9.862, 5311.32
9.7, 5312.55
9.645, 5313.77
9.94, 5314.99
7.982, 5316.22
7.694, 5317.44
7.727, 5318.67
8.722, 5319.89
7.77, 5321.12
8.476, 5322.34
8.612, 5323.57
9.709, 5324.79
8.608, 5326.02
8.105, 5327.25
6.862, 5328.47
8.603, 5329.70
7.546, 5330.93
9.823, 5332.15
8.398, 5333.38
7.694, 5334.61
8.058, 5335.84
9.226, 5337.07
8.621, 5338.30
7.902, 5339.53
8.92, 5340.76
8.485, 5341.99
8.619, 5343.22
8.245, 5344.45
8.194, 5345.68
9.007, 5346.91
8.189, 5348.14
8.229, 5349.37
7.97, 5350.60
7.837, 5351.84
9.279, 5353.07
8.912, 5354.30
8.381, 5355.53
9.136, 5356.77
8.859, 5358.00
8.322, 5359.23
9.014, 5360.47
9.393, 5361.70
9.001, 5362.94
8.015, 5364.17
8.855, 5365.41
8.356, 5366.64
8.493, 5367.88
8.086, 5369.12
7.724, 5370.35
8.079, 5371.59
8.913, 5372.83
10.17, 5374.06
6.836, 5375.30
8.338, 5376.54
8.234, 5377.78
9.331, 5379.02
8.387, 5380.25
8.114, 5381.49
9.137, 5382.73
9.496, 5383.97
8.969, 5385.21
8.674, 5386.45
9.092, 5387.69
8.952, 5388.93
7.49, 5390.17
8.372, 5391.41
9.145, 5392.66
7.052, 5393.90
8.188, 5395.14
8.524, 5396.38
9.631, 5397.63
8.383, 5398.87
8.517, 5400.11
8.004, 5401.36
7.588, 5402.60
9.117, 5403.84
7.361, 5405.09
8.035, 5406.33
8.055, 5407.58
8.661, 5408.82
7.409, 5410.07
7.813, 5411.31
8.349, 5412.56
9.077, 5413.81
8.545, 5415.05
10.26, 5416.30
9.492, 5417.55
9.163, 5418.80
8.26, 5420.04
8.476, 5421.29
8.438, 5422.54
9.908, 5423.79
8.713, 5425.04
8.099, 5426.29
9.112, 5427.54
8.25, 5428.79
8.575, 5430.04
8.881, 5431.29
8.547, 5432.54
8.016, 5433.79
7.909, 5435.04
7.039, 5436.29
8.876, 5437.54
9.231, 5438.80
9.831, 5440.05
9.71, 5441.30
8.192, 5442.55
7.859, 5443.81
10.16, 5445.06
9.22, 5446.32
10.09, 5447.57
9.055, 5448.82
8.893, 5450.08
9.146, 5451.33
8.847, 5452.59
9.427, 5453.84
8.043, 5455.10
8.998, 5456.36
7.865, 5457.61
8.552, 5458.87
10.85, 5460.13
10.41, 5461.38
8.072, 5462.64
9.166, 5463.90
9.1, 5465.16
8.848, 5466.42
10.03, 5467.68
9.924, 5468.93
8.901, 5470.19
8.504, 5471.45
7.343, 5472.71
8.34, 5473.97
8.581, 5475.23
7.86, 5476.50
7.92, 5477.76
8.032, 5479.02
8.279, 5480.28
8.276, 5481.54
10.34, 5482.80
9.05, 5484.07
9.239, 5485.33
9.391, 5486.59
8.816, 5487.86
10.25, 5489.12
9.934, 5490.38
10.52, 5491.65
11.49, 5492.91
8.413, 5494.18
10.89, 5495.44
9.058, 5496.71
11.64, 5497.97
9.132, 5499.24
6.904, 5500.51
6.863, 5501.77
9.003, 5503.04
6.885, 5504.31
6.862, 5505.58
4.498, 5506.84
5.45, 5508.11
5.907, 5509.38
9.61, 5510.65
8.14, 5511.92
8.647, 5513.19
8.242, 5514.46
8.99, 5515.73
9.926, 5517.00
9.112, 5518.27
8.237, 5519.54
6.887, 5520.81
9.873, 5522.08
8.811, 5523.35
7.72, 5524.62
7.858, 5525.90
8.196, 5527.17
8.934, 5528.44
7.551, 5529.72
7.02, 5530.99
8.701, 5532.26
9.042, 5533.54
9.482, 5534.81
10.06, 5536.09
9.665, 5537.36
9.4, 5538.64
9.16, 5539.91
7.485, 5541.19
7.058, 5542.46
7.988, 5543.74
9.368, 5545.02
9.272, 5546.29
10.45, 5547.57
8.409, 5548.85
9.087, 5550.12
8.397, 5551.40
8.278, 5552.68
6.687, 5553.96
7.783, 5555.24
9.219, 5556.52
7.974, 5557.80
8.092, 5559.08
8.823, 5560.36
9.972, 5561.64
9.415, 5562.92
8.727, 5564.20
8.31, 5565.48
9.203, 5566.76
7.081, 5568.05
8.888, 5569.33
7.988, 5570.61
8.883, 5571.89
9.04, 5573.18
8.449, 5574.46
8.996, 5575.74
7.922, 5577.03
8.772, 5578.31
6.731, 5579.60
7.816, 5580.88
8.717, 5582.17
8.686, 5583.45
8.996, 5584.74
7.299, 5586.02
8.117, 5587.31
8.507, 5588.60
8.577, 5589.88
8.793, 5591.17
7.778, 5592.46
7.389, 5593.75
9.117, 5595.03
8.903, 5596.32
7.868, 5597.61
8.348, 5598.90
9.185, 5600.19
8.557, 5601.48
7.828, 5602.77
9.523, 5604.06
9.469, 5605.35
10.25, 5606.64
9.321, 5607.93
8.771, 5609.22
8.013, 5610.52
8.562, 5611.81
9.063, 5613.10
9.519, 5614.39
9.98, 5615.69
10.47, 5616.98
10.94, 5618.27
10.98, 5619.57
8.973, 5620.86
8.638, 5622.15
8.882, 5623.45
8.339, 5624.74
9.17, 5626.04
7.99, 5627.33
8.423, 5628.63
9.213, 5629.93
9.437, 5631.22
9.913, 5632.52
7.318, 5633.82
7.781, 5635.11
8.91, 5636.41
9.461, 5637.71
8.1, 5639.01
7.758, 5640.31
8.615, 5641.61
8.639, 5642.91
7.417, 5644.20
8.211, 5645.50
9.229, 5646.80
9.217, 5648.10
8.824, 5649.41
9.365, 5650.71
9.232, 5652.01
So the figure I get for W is 0.10 mag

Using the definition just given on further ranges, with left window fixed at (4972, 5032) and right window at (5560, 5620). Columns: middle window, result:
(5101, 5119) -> 0.11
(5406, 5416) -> 0.06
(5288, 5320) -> -0.01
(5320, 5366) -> 0.03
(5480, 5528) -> 0.02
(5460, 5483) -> -0.01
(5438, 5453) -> -0.05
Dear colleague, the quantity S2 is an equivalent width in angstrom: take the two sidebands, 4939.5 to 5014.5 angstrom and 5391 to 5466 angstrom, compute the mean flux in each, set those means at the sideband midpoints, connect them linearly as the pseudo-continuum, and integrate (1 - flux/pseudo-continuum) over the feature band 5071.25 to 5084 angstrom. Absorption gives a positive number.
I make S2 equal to 1.93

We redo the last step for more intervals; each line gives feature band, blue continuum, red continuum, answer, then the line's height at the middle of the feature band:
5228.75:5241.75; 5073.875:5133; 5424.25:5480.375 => -0.6 angstrom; 8.27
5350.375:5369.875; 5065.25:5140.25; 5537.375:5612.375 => -0.8 angstrom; 8.3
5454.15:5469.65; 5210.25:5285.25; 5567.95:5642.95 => -1.2 angstrom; 8.52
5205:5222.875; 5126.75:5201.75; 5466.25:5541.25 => -0.5 angstrom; 7.75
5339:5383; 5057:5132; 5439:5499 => 1.6 angstrom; 8.86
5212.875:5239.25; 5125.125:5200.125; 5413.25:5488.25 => -1.3 angstrom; 7.88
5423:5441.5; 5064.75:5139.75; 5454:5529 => -0.3 angstrom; 8.57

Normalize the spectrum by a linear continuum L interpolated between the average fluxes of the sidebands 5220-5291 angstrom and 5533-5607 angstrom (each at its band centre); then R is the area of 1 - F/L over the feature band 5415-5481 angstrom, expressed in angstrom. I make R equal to -2.50 angstrom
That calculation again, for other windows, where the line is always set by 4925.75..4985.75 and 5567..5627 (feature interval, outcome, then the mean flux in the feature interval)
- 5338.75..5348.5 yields 0.2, 8.46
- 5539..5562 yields 0.5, 8.52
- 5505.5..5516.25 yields 1.6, 7.38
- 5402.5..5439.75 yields 0.6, 8.53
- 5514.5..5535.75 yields 0.4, 8.53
